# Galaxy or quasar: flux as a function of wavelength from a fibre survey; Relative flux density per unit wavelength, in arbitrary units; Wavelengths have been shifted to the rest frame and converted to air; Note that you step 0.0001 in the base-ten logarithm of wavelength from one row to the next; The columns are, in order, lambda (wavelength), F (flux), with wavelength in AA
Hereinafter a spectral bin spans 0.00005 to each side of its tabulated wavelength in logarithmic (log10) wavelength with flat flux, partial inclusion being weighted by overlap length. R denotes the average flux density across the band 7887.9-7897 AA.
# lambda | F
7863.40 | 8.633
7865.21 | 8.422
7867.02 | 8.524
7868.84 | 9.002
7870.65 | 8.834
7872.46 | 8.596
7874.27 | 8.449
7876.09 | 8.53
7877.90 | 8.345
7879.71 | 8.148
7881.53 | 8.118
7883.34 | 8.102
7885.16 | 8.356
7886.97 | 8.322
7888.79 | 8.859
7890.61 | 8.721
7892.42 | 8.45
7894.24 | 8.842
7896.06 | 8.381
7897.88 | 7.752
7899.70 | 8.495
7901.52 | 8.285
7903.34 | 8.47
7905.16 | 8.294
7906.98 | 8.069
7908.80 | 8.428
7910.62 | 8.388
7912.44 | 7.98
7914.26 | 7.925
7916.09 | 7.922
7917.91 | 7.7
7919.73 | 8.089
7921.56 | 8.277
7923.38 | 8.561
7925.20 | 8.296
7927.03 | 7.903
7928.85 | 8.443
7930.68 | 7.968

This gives 8.64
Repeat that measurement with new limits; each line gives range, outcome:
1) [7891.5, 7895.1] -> 8.65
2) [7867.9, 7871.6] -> 8.9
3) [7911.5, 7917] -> 7.94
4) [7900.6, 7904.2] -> 8.37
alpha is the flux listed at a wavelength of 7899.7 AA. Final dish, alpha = 8.495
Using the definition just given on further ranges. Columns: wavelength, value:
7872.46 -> 8.596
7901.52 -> 8.285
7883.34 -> 8.102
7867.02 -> 8.524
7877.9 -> 8.345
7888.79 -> 8.859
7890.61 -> 8.721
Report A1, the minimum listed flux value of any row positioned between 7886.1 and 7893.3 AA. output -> 8.322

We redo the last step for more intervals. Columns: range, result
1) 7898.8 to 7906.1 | 8.285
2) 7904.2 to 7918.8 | 7.7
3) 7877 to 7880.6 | 8.148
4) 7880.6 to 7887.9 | 8.102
